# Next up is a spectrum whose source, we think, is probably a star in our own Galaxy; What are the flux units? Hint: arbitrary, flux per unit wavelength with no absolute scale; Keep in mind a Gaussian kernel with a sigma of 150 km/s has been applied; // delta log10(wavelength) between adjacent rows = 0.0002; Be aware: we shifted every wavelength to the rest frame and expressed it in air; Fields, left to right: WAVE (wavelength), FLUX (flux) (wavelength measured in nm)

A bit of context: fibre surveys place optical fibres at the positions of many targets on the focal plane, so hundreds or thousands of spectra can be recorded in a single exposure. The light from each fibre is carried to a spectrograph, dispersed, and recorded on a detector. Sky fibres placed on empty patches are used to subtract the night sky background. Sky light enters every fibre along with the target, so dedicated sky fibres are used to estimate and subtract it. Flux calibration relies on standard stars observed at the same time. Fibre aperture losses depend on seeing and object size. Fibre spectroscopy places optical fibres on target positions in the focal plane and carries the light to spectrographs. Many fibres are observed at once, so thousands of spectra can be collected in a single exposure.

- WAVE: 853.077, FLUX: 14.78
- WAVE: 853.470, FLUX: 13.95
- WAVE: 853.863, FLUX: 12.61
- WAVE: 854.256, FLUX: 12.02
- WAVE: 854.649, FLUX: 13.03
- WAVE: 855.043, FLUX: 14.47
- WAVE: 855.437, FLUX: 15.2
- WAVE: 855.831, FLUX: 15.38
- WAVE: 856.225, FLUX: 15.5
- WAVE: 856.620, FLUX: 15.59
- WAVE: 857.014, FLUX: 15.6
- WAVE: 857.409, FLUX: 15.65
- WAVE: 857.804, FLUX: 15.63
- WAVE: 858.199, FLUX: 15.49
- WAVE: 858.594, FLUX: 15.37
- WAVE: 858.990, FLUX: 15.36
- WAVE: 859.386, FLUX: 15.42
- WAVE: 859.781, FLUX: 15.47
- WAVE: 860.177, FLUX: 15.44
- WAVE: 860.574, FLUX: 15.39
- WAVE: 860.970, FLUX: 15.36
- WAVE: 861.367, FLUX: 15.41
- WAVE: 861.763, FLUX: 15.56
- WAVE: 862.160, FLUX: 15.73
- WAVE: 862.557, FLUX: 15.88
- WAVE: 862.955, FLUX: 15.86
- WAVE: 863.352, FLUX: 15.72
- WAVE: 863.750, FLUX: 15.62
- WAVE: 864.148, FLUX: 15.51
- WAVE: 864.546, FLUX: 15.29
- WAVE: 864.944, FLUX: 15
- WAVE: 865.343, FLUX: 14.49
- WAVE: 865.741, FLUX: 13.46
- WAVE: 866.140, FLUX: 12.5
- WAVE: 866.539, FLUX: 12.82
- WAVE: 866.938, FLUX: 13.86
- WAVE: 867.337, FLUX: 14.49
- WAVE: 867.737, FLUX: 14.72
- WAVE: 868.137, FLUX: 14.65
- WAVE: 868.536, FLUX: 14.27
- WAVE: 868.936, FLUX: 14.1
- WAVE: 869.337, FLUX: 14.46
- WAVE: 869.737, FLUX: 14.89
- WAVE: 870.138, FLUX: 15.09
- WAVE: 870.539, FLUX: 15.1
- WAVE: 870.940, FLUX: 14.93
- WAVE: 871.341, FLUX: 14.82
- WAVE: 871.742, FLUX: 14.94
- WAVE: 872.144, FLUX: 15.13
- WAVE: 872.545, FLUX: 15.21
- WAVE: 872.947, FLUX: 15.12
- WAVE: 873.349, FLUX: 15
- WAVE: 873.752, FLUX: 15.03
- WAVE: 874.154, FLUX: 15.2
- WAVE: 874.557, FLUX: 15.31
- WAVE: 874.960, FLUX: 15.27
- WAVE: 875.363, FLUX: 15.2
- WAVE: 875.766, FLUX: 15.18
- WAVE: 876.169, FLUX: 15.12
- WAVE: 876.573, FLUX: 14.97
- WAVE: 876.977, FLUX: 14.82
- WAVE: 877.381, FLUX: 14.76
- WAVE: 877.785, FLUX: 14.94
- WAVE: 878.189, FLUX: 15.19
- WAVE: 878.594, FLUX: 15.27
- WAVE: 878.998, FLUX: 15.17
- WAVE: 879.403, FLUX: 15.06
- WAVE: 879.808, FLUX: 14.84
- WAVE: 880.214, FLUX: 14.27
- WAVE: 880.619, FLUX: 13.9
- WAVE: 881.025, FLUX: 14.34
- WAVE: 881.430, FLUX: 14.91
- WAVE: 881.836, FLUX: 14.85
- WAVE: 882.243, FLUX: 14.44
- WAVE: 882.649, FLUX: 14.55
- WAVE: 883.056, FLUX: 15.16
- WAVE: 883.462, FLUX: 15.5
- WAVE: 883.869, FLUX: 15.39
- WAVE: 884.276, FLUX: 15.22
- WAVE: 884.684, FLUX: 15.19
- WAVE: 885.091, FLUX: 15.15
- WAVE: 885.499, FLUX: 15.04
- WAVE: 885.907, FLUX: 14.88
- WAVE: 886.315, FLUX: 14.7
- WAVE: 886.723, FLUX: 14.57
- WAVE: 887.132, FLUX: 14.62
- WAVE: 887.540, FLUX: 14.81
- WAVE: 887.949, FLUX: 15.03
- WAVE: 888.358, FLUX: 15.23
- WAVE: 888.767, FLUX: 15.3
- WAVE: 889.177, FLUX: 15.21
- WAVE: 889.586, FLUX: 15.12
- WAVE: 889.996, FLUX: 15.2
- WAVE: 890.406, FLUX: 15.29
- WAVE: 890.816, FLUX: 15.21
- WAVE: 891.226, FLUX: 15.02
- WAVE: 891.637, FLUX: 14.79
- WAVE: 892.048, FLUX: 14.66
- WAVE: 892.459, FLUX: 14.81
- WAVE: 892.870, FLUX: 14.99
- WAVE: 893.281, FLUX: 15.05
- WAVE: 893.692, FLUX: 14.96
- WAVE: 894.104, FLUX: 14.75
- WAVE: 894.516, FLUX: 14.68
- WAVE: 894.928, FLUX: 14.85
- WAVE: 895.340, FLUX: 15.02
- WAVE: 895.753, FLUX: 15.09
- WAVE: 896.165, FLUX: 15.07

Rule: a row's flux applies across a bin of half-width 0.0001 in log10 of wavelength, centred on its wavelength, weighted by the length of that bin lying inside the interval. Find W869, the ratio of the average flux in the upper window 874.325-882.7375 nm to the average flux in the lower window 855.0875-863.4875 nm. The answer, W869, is 1.0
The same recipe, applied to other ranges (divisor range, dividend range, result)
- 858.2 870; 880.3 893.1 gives 1.00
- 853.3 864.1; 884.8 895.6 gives 0.99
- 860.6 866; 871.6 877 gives 0.99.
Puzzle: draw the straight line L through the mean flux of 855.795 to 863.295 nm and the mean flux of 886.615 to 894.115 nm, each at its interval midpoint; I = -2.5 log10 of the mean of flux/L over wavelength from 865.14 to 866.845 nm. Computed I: 0.16 mag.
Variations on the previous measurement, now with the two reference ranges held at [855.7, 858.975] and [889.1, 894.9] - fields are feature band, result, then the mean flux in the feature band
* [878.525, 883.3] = 0.03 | 14.7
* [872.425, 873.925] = 0.01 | 15.1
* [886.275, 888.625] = 0.01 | 14.9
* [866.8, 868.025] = 0.07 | 14.4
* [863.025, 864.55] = -0.01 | 15.6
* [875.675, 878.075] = 0.02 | 15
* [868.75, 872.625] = 0.03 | 14.9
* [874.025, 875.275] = 0.00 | 15.3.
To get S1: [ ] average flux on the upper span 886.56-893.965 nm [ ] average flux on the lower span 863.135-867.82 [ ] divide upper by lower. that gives 1.04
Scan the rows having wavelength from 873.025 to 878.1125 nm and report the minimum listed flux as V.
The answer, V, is 14.76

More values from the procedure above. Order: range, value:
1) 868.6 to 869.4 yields 14.1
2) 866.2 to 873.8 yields 12.82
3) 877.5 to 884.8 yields 13.9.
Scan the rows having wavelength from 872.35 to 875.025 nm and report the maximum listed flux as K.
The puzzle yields 15.31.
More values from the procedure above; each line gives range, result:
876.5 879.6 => 15.27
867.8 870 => 14.89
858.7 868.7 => 15.88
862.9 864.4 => 15.86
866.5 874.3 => 15.21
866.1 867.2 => 13.86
